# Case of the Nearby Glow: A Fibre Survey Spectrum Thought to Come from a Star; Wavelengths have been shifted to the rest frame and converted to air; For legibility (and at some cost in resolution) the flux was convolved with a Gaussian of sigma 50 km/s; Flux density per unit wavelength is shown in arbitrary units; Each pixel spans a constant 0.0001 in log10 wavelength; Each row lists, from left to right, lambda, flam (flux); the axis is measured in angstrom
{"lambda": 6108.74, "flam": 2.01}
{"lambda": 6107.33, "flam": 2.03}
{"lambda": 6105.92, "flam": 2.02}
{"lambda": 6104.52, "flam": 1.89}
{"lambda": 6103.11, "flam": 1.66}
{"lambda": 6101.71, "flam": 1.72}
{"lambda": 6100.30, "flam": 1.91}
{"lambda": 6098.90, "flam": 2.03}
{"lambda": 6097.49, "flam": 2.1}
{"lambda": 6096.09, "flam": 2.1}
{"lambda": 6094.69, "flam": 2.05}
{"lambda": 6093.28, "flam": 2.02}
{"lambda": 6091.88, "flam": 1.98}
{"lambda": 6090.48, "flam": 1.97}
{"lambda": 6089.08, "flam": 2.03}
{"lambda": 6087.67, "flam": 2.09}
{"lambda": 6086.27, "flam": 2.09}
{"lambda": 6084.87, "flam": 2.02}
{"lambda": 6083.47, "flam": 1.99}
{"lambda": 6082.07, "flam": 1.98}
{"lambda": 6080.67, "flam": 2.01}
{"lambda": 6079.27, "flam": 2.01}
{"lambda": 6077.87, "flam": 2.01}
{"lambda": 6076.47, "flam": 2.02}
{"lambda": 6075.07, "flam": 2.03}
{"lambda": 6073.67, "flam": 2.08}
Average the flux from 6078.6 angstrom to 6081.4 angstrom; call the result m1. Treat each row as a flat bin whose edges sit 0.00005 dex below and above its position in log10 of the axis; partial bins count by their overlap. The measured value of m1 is 2.01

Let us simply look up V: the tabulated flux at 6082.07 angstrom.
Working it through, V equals 1.98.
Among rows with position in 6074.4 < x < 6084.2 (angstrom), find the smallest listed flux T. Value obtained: 1.98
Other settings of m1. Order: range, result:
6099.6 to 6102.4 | 1.81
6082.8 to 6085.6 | 2.01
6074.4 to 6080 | 2.02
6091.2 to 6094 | 2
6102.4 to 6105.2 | 1.77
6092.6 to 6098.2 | 2.07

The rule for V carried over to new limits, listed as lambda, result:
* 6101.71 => 1.72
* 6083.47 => 1.99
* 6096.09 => 2.1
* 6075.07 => 2.03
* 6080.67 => 2.01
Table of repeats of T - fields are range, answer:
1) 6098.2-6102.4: 1.72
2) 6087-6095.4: 1.97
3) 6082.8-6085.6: 1.99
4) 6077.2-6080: 2.01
